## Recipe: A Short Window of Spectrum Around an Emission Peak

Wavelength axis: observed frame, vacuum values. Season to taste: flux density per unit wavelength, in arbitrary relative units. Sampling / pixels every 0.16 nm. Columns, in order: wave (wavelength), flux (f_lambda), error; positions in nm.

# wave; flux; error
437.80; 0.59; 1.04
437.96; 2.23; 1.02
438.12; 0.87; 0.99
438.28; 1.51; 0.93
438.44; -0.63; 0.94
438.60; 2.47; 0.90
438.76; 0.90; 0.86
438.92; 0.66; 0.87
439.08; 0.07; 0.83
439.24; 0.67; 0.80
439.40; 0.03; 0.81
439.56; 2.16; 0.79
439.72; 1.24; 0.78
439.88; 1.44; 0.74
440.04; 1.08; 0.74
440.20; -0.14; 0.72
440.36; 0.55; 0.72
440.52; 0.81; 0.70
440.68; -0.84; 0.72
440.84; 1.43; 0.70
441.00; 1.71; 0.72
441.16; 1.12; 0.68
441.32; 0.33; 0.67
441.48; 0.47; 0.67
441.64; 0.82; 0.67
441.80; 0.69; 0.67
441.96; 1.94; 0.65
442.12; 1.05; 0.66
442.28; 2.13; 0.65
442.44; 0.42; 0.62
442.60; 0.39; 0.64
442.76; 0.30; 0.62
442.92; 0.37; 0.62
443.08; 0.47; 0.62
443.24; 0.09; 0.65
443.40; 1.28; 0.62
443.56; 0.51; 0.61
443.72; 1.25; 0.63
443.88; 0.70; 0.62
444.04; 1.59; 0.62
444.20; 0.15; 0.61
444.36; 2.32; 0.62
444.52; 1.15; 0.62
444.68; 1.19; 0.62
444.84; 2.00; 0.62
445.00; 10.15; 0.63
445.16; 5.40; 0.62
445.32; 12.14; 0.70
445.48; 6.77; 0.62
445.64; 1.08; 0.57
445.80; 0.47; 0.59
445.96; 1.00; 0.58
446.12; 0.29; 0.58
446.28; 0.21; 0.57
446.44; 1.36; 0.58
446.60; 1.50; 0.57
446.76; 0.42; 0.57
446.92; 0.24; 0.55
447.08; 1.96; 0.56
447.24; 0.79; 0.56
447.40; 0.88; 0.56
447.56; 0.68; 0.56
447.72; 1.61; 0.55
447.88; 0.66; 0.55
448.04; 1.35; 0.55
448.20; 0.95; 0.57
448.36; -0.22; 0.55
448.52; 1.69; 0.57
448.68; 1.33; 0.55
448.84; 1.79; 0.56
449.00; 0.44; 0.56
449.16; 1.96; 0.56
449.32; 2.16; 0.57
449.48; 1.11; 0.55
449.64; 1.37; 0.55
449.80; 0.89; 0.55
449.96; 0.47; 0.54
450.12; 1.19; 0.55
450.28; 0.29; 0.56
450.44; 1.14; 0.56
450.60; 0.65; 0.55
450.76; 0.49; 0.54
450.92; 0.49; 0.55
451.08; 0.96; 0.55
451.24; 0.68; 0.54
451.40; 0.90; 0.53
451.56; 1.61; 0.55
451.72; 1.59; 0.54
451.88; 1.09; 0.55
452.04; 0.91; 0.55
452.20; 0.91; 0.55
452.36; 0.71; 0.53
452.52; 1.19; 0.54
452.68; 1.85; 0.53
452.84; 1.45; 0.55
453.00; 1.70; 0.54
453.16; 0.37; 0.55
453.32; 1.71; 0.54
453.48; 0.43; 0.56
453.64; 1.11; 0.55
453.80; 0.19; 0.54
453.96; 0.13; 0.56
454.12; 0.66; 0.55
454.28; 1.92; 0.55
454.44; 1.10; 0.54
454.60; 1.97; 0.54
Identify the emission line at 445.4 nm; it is [O II] 3727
